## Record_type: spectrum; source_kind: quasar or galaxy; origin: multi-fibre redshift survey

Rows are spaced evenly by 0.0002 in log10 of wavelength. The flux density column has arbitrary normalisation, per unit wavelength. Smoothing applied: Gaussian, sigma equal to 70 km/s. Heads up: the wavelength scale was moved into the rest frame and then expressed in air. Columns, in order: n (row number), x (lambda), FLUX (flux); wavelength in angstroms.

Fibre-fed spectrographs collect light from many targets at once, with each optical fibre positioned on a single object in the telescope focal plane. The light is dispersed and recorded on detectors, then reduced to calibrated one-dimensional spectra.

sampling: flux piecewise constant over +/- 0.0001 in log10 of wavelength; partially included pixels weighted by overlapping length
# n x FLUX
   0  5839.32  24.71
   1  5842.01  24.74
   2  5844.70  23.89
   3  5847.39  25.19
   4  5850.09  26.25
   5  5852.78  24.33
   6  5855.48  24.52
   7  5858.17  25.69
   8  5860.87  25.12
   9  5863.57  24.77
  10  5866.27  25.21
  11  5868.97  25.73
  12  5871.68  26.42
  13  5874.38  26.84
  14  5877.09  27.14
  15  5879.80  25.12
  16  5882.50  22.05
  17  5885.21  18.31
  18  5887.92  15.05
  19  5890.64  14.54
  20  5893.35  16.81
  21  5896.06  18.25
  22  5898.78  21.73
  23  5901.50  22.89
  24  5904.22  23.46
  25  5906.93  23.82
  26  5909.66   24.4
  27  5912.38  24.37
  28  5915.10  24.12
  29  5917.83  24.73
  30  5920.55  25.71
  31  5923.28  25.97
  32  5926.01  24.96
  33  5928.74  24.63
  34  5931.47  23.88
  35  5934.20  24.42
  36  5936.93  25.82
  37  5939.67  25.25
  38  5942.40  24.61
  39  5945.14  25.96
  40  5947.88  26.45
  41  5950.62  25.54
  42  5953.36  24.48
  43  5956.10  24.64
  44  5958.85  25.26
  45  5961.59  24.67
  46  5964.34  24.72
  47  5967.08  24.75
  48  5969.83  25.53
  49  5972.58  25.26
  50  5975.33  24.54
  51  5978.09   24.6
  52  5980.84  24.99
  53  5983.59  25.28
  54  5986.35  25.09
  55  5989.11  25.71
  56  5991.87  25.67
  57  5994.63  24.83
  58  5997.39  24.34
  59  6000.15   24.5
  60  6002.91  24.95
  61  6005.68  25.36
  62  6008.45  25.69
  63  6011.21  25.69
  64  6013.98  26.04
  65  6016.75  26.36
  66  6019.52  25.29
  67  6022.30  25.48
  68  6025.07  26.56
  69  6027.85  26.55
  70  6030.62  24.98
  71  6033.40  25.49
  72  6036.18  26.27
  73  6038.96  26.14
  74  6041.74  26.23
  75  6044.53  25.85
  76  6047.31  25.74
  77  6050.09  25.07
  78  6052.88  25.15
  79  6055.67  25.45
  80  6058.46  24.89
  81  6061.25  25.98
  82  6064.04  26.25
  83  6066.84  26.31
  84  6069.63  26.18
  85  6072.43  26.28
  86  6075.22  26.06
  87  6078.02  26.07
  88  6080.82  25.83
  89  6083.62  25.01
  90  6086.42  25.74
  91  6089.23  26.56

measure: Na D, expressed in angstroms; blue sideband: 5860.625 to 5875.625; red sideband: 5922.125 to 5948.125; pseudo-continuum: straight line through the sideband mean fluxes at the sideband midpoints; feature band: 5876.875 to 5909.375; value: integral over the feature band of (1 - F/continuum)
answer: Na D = 6.2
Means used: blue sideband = 25.7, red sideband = 25.1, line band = 20.7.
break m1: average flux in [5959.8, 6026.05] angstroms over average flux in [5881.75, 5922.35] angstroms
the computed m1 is 1.18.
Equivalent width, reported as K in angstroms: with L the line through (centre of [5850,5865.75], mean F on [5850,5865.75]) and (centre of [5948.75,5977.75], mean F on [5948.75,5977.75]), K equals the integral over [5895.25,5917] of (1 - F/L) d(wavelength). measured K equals 1.7 angstroms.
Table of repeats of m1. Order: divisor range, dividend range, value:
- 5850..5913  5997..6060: 1.11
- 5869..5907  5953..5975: 1.15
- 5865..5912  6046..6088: 1.16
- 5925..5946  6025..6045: 1.04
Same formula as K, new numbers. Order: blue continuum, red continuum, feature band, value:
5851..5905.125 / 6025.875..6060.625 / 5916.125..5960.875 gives -2.5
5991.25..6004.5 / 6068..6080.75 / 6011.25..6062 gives -0.5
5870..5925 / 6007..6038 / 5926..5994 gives -2.4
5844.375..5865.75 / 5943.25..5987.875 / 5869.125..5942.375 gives 5.5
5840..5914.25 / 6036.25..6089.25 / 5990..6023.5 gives -0.4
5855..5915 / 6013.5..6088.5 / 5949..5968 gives -0.6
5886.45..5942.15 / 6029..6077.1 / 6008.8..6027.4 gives -0.7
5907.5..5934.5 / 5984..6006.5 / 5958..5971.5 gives 0.0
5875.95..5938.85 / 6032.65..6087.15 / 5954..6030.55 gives -2.6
